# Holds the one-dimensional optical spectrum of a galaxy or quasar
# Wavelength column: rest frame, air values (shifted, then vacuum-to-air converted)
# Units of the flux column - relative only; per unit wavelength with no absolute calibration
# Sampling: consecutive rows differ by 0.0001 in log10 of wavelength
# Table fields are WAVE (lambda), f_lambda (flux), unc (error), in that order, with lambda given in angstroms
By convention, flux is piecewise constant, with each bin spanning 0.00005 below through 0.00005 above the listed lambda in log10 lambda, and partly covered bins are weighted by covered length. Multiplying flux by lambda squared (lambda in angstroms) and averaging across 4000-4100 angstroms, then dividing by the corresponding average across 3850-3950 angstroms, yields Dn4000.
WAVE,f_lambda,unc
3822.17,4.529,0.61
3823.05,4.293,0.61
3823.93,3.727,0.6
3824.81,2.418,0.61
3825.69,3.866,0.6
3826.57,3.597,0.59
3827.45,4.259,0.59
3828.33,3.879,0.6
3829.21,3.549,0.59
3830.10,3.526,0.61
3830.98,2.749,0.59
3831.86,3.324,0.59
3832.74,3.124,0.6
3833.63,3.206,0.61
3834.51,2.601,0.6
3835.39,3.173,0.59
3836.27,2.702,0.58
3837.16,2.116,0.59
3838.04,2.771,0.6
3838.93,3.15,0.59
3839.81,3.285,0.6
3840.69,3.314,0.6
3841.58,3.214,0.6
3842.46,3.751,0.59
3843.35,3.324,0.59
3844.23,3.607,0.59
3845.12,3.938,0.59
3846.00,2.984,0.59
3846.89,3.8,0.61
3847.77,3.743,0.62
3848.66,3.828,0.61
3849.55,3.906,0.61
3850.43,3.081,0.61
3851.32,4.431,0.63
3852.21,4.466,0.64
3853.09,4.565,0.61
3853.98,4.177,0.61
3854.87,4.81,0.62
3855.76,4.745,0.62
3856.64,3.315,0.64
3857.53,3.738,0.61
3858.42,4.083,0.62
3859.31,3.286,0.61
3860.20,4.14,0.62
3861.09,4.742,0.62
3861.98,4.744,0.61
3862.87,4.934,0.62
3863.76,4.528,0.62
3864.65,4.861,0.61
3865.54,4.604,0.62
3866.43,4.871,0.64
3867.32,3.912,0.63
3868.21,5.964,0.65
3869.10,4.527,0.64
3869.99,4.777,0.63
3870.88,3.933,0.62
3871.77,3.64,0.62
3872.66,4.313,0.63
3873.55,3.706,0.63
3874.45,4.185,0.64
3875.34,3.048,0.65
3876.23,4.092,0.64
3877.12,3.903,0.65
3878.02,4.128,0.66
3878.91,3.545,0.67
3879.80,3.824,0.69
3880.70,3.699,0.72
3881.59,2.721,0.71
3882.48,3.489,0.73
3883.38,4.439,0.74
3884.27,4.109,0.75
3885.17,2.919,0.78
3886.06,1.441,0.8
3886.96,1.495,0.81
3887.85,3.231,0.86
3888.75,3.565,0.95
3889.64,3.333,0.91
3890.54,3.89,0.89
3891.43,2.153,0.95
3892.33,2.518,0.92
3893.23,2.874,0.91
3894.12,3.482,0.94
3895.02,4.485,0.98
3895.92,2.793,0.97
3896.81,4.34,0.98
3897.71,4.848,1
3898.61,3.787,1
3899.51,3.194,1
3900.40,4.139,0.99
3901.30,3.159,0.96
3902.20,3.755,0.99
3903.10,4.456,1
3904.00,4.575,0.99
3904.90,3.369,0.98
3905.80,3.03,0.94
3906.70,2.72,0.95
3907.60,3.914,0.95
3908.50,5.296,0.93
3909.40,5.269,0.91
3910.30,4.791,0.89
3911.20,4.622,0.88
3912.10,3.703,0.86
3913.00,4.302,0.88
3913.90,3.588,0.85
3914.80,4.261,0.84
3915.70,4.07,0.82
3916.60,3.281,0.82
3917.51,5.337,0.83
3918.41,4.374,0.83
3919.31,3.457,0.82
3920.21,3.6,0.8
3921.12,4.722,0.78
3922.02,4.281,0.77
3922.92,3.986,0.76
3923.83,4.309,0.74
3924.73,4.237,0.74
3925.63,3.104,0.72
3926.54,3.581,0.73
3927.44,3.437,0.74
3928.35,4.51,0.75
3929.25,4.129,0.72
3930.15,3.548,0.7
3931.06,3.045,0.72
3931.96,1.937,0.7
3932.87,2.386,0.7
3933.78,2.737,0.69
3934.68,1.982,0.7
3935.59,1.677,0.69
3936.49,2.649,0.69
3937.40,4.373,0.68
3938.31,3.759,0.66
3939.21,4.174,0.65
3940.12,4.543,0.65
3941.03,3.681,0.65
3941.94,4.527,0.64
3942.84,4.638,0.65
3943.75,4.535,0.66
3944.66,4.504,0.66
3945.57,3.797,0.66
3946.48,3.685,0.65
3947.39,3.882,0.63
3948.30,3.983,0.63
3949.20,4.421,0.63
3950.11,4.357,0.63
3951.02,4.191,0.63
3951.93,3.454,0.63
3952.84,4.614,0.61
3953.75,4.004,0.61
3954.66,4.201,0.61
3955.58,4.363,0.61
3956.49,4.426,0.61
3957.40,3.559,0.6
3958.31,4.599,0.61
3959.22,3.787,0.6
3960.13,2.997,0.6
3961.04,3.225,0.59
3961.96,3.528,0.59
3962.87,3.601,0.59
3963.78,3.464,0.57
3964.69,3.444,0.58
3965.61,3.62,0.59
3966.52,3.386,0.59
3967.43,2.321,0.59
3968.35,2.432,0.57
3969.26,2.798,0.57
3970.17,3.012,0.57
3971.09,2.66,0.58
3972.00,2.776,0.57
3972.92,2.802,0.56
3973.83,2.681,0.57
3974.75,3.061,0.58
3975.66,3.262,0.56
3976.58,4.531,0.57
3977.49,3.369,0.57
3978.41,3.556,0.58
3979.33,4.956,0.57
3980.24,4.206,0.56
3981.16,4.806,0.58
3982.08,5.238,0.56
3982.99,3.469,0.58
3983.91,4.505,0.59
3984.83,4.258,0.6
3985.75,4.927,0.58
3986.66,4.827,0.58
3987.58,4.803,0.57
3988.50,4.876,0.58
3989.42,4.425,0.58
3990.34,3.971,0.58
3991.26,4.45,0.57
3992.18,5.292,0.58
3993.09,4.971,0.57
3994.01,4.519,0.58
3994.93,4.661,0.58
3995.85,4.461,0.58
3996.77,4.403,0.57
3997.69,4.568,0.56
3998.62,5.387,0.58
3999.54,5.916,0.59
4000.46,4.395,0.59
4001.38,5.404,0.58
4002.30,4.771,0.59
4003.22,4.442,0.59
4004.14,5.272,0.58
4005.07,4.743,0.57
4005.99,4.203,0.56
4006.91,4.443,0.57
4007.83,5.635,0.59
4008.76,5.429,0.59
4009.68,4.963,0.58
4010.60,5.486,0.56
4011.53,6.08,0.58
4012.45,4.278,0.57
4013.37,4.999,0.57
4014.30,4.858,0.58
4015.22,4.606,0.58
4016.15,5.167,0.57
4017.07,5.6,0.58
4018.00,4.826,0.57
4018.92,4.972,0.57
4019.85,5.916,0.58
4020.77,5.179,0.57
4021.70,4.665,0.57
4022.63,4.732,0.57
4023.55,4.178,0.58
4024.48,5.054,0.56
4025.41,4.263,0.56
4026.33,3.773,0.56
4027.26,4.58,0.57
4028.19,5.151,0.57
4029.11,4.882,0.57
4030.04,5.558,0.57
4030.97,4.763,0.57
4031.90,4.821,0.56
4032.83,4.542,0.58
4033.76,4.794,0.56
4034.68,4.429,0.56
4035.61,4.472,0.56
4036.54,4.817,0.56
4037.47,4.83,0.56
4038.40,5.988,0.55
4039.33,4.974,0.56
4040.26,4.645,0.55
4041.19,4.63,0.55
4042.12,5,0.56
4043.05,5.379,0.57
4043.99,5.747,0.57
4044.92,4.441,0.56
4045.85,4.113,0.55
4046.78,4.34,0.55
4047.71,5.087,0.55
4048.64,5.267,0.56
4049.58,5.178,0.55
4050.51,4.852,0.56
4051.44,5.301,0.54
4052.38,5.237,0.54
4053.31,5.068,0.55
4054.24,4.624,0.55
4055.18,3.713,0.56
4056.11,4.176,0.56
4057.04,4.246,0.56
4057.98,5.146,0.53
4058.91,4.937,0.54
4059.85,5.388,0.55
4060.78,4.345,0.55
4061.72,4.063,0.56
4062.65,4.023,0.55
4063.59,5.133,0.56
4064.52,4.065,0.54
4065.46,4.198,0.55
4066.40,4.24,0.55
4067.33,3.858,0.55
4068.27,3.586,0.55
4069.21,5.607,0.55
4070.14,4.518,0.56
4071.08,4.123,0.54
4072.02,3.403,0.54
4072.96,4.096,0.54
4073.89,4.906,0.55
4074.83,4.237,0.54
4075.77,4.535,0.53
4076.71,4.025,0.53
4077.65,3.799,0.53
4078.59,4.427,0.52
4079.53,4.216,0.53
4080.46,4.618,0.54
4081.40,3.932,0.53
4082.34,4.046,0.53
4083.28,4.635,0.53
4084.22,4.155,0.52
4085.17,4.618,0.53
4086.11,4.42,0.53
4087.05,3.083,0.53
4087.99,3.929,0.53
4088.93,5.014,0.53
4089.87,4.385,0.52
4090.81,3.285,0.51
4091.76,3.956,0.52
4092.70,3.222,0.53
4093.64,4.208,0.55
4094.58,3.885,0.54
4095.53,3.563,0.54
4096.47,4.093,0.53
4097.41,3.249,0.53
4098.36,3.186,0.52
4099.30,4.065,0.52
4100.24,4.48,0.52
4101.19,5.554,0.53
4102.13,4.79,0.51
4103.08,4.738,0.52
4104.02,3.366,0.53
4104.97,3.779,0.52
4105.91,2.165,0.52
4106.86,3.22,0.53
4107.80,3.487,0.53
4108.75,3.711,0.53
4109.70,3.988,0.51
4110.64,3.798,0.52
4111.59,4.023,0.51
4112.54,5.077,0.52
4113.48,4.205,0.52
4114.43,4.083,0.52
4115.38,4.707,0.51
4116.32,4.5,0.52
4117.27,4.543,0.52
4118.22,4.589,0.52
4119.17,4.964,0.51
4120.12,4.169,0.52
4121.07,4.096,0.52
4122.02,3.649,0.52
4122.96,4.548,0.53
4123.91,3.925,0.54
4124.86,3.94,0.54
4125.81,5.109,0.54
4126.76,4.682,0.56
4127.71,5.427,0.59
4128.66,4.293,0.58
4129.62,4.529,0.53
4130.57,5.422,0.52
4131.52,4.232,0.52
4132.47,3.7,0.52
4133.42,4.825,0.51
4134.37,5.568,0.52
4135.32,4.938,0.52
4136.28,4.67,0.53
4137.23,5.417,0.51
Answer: 1.3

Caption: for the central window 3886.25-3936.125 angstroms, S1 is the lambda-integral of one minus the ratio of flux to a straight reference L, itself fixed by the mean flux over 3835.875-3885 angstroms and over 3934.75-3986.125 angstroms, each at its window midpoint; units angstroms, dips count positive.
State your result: 2.6 angstroms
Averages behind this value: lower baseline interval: 3.91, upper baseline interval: 3.76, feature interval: 3.64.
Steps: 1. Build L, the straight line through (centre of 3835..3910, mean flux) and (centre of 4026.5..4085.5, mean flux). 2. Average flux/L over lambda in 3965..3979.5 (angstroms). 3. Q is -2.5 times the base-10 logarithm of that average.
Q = 0.31 mag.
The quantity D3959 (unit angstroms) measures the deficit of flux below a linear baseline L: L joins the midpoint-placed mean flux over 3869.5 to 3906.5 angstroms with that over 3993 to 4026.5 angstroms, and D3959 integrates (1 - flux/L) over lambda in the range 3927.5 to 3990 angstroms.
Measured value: 8.7 angstroms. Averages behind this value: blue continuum 3.57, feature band 3.74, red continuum 4.91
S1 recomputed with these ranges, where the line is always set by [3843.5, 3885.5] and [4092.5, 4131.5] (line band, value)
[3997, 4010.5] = -2.77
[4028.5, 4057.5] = -4.84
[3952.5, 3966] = 0.92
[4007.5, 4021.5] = -3.57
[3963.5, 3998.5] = 1.33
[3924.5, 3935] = 2.25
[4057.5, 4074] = -1.02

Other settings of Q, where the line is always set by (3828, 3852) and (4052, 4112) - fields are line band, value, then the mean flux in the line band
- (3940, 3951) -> -0.138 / 4.2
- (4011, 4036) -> -0.221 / 4.86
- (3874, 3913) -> -0.035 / 3.64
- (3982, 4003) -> -0.215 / 4.71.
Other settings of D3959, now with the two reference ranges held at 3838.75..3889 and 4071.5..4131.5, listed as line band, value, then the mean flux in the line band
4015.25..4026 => -2.3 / 4.93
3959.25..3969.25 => 2.0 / 3.21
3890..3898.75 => 0.9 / 3.5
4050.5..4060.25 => -1.6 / 4.78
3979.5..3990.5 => -1.4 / 4.55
